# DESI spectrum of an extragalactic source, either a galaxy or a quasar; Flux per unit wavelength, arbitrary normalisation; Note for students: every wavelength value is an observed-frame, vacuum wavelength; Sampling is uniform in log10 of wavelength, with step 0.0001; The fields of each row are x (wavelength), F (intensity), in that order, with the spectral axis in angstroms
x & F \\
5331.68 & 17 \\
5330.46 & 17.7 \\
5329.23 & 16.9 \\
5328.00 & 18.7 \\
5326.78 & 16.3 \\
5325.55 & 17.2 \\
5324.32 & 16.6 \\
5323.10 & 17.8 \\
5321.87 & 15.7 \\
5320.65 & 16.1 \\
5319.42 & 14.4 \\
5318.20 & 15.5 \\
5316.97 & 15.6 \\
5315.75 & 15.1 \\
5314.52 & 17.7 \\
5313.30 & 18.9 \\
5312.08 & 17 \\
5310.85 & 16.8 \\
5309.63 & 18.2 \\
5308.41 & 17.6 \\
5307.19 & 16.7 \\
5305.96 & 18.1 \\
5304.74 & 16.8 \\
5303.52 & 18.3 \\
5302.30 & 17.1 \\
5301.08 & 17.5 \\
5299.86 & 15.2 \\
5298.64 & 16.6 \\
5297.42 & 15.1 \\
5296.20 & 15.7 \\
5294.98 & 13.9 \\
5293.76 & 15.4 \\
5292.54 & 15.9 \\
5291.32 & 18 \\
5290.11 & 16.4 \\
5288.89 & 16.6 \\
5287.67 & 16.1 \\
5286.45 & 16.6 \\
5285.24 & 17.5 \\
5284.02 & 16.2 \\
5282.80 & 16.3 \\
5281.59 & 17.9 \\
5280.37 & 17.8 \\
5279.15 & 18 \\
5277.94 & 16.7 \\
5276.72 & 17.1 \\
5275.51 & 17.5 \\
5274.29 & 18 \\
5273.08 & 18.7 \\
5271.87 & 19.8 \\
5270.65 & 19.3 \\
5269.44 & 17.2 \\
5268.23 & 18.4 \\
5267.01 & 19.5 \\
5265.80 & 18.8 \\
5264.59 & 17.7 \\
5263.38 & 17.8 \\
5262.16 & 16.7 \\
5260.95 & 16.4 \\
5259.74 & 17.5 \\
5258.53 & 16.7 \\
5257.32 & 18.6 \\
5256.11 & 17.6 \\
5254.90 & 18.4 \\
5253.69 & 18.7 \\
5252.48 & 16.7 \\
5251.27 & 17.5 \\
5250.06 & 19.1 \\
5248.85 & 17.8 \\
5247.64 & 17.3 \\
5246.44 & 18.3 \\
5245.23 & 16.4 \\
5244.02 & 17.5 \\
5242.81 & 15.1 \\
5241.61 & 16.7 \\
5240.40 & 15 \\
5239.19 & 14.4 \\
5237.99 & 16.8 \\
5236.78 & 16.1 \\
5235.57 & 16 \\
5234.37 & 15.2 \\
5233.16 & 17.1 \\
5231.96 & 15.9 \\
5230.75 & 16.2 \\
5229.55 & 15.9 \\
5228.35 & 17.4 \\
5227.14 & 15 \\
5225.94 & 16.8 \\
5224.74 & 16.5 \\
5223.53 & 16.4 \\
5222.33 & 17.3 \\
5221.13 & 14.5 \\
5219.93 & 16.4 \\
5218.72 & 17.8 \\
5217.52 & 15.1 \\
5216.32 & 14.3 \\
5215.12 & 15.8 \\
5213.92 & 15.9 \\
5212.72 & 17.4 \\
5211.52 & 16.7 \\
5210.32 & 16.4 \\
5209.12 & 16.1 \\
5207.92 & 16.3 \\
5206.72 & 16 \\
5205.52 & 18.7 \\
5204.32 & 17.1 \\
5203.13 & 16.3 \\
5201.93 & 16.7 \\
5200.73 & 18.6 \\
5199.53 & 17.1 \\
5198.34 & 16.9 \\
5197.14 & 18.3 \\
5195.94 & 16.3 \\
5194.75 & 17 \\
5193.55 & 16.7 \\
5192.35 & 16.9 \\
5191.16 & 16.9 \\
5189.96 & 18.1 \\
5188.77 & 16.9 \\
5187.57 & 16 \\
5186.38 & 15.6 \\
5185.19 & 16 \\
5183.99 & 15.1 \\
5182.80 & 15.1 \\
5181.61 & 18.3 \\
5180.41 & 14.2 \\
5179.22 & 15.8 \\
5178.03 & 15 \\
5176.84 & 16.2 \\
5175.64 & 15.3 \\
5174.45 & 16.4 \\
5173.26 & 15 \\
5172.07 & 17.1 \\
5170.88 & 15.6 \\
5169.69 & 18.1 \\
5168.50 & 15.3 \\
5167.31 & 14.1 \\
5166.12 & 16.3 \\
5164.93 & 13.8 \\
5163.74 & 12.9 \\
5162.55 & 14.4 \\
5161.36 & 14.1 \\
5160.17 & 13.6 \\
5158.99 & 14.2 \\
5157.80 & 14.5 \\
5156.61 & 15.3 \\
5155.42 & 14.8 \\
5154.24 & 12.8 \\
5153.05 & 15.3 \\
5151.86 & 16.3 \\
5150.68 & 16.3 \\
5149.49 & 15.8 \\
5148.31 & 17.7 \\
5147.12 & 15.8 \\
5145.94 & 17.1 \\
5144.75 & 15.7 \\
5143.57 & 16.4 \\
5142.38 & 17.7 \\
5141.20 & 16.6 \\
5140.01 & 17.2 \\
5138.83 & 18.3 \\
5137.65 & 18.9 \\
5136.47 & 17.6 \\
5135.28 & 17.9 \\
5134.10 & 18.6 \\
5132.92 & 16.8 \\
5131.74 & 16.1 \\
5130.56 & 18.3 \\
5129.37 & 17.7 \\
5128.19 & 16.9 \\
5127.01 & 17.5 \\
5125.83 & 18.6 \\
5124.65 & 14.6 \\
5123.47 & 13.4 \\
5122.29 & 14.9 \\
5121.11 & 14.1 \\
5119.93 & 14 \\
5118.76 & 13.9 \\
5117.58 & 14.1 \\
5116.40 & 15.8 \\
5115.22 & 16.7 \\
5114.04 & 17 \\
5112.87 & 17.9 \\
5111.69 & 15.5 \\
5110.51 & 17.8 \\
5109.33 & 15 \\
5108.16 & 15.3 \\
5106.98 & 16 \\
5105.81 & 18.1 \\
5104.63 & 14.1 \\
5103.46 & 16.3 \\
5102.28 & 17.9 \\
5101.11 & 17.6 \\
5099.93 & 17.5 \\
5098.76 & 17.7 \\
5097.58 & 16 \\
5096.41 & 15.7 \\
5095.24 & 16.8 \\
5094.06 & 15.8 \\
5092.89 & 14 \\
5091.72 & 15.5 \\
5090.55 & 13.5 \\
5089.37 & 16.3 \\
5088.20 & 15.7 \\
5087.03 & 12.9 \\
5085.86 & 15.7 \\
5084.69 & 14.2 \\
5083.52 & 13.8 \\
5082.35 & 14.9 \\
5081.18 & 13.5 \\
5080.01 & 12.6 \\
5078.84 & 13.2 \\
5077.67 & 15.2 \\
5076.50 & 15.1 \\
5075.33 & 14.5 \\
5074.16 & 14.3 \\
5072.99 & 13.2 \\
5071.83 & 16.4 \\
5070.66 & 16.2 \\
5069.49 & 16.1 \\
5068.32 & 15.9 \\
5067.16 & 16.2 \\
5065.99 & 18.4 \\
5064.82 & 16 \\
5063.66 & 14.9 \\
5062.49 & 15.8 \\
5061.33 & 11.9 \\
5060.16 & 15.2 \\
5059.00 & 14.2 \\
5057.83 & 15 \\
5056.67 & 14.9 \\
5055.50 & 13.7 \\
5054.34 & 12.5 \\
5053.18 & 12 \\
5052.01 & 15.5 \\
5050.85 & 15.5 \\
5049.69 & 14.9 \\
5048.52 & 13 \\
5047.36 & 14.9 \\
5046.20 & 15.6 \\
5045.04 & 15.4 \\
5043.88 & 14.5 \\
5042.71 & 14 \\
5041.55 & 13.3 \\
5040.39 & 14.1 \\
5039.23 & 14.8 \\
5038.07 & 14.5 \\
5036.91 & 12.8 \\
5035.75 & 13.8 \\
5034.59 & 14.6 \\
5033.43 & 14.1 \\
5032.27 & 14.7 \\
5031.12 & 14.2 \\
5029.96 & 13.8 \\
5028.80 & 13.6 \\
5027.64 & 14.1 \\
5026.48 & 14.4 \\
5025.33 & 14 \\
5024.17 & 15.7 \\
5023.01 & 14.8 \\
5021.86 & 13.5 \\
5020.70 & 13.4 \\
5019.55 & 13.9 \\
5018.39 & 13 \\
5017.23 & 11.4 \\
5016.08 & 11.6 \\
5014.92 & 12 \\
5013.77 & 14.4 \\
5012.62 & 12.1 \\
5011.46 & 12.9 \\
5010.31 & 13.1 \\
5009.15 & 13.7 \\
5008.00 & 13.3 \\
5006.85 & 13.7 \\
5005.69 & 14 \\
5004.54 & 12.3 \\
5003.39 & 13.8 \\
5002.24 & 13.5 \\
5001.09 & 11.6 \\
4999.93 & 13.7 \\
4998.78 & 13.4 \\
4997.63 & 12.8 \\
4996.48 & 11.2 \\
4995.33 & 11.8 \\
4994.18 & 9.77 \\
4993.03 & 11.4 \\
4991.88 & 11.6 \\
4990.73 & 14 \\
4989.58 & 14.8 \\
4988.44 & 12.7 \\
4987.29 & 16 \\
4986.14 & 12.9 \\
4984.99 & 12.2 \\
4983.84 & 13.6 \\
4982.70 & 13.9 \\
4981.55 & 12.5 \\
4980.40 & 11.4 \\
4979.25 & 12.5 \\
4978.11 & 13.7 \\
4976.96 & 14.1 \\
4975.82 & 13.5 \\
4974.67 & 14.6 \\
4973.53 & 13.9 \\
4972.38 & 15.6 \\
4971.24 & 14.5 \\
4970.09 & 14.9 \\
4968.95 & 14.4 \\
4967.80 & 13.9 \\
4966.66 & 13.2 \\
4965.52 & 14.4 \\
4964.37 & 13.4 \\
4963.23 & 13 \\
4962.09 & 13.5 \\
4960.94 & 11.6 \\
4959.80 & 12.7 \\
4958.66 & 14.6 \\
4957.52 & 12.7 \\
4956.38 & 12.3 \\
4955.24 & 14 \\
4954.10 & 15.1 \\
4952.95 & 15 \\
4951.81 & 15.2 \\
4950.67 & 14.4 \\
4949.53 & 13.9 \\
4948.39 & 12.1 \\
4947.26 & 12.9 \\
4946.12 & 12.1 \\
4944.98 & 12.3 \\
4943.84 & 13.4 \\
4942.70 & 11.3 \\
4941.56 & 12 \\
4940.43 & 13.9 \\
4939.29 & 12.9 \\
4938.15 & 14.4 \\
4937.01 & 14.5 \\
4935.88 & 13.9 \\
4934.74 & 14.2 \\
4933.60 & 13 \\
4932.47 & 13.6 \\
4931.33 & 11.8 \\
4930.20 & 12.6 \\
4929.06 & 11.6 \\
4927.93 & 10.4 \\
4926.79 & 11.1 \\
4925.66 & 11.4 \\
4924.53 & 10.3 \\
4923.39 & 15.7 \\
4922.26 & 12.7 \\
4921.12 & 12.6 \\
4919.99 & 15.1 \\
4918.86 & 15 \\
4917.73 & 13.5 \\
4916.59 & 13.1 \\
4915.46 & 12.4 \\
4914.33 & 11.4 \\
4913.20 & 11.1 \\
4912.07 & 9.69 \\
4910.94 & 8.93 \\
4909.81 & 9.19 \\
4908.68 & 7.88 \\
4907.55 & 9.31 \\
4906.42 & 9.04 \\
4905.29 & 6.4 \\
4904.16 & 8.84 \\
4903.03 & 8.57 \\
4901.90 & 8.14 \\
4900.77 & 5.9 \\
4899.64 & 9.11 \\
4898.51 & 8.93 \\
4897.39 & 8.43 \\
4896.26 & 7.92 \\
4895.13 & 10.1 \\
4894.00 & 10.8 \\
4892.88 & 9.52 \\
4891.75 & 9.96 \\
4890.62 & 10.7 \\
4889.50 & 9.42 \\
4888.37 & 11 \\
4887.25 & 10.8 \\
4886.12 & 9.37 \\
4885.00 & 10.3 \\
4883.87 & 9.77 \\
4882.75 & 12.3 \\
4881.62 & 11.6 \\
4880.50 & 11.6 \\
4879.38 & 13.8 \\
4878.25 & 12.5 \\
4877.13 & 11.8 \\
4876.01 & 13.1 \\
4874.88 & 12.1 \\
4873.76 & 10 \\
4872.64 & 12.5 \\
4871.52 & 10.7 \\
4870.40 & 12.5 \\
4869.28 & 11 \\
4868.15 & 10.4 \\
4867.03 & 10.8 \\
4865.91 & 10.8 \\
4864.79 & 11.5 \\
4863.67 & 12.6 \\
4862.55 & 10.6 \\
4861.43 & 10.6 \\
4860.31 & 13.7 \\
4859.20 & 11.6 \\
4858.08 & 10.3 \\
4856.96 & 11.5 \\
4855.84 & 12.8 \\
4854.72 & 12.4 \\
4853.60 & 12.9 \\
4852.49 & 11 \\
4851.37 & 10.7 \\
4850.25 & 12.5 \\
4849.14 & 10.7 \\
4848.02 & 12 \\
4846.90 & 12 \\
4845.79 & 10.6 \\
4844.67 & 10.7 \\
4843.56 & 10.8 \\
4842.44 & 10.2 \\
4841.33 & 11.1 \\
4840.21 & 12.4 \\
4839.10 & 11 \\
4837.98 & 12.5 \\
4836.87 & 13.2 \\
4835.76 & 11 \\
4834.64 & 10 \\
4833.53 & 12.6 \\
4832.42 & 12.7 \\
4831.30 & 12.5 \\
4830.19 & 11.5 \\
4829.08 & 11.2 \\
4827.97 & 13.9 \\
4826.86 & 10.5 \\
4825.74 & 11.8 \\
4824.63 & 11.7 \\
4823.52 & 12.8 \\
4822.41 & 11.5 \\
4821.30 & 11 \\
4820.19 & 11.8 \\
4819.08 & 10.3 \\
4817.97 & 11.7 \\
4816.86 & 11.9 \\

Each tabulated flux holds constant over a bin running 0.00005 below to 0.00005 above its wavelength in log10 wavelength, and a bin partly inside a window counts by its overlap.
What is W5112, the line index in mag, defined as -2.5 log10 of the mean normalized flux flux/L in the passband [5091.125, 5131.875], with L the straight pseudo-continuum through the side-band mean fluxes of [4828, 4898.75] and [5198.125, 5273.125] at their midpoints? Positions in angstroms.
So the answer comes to -0.074 mag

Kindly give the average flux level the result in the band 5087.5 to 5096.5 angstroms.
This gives 15.4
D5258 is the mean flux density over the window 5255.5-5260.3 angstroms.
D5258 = 17.6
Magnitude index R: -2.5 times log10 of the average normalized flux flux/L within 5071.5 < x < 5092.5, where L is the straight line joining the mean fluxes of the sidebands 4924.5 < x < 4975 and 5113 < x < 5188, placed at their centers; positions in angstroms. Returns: 0.041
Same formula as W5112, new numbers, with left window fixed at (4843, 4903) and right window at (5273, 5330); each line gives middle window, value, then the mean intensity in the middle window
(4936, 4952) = -0.12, 13.2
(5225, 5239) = -0.02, 16.2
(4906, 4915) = 0.19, 9.62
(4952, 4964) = -0.12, 13.5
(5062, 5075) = -0.16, 15.7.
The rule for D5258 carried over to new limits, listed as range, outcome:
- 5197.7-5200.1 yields 17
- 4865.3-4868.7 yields 10.7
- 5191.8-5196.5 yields 16.7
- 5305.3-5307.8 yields 17.4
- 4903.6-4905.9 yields 7.64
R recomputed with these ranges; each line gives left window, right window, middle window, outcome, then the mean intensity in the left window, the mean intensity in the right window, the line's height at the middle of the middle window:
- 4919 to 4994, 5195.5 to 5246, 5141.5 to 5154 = -0.05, 13.3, 16.4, 15.5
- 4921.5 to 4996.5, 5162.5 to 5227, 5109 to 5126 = -0.02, 13.2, 16.2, 15.2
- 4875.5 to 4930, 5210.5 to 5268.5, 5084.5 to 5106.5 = -0.12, 10.7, 16.8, 14.2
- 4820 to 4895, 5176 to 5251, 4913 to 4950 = -0.03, 11.4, 16.5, 12.5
